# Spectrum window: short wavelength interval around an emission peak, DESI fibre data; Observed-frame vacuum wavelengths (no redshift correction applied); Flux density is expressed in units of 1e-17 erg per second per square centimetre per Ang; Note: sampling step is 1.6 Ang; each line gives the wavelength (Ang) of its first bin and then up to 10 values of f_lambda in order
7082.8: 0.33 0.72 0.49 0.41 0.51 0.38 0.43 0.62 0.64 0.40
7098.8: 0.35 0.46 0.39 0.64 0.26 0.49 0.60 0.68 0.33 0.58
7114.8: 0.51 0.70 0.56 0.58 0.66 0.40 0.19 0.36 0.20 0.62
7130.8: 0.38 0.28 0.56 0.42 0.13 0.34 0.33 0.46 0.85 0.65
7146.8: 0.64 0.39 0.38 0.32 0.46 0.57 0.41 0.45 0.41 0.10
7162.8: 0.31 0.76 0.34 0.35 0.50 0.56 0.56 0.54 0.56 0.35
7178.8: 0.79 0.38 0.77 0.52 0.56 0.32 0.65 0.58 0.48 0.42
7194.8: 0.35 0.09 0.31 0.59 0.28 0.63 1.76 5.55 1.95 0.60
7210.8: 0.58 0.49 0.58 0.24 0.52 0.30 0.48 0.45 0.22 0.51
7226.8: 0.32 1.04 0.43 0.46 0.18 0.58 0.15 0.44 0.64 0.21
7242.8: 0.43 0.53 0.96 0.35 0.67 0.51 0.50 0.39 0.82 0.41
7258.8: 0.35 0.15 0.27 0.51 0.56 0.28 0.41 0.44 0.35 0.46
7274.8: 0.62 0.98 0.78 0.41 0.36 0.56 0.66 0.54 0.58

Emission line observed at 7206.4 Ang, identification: H-alpha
